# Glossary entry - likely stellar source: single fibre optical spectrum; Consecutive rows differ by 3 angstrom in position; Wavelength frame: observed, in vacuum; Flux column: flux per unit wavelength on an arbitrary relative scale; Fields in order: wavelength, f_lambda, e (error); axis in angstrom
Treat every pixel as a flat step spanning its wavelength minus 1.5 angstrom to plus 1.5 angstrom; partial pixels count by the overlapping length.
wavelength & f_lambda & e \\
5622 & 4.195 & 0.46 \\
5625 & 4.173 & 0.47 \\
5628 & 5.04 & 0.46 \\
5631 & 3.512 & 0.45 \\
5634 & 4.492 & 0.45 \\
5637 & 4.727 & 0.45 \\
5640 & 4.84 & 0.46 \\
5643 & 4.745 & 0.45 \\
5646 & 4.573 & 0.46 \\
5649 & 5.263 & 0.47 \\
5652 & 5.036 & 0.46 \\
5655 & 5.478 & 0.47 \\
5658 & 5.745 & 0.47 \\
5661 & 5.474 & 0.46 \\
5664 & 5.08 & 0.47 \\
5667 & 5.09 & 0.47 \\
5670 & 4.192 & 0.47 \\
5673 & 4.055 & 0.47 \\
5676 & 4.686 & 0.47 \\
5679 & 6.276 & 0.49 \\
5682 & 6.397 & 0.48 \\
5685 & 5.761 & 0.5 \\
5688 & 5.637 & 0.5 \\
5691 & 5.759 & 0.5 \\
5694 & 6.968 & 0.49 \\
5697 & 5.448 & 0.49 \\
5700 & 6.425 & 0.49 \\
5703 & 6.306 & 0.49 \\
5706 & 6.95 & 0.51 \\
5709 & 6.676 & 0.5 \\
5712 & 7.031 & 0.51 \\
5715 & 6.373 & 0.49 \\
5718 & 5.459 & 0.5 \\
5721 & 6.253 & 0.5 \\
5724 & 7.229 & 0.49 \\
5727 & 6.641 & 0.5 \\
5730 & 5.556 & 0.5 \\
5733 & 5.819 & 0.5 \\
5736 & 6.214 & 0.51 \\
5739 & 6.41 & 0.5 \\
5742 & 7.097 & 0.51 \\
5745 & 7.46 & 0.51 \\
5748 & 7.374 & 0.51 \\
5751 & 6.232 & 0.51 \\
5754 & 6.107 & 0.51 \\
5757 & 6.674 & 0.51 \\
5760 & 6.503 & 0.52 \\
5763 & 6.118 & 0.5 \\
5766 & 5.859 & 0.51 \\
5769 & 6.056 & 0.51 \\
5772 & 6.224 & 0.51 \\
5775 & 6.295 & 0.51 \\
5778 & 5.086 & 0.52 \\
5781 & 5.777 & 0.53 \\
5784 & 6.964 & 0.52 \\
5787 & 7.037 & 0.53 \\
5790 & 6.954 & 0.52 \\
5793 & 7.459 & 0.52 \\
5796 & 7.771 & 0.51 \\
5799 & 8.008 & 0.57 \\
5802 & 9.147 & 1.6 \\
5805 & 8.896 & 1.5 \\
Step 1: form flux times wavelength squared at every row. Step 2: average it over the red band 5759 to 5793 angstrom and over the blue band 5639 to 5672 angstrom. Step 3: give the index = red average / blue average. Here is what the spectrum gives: 1.3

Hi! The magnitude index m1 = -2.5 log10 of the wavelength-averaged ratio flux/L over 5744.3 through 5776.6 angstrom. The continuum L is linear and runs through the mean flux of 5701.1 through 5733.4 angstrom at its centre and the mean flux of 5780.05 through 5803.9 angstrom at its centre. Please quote 0.10 mag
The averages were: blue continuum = 6.41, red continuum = 7.45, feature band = 6.42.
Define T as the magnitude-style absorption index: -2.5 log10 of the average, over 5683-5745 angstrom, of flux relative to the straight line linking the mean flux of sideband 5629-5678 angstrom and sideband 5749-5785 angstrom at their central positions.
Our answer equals -0.14 mag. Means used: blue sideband 4.83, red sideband 6.16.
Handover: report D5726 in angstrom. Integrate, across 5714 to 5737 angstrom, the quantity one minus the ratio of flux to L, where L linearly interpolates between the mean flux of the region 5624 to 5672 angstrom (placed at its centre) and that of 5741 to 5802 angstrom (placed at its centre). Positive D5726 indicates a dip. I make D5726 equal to -0.7 angstrom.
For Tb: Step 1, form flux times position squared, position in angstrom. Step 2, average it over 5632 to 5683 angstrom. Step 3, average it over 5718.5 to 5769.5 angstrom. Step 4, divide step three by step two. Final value 1.32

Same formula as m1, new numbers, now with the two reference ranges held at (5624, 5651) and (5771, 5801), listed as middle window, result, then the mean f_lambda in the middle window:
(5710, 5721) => -0.10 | 6.3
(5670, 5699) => -0.06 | 5.6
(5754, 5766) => 0.02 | 6.32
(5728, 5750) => -0.07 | 6.56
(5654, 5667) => -0.09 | 5.4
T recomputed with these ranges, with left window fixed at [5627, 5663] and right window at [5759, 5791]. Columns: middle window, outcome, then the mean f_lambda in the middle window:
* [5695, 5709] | -0.16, 6.35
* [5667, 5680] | 0.09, 4.78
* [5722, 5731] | -0.14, 6.51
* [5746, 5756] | -0.11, 6.62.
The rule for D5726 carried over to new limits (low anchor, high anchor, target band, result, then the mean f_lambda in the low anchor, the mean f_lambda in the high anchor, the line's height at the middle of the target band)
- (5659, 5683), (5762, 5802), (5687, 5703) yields -1.8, 5.14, 6.69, 5.48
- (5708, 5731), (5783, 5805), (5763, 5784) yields 3.9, 6.41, 7.72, 7.36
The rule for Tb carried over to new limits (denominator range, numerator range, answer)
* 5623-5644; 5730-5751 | 1.53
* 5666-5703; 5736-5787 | 1.18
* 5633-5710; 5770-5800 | 1.28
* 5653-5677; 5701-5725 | 1.33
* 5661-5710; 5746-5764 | 1.17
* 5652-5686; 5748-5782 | 1.20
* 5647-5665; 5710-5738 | 1.21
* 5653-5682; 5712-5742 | 1.24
